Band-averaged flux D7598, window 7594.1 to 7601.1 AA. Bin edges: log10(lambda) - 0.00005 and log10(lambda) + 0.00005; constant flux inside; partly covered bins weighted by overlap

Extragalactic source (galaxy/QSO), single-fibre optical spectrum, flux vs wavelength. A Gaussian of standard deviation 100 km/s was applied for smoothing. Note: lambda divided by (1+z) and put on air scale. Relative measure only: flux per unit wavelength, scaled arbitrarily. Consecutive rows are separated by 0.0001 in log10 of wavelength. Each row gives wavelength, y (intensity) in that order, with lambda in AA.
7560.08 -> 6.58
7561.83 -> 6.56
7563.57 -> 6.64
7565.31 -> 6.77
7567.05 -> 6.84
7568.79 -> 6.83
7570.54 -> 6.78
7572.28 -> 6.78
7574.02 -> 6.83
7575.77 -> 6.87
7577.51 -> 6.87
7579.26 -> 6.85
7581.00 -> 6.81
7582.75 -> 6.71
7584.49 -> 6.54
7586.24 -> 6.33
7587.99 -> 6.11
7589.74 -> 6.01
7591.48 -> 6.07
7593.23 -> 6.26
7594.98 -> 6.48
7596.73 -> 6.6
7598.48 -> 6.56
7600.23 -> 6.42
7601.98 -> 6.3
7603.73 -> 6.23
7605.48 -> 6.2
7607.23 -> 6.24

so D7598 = 6.51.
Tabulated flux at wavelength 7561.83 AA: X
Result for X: 6.56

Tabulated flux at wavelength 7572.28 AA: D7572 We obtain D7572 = 6.78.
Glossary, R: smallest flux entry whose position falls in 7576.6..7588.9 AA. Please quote 6.11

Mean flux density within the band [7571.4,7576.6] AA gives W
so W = 6.83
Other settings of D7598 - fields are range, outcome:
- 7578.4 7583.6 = 6.79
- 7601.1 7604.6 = 6.27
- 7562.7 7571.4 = 6.77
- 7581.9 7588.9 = 6.42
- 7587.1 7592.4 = 6.07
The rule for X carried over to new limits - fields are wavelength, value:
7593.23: 6.26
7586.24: 6.33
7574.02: 6.83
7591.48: 6.07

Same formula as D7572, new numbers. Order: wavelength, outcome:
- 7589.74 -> 6.01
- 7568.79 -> 6.83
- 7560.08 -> 6.58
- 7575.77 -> 6.87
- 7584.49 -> 6.54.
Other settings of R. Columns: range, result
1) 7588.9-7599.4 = 6.01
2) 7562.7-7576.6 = 6.64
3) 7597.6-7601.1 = 6.42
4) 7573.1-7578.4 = 6.83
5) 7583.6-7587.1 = 6.33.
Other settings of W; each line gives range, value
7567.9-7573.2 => 6.8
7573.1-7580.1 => 6.85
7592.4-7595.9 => 6.37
